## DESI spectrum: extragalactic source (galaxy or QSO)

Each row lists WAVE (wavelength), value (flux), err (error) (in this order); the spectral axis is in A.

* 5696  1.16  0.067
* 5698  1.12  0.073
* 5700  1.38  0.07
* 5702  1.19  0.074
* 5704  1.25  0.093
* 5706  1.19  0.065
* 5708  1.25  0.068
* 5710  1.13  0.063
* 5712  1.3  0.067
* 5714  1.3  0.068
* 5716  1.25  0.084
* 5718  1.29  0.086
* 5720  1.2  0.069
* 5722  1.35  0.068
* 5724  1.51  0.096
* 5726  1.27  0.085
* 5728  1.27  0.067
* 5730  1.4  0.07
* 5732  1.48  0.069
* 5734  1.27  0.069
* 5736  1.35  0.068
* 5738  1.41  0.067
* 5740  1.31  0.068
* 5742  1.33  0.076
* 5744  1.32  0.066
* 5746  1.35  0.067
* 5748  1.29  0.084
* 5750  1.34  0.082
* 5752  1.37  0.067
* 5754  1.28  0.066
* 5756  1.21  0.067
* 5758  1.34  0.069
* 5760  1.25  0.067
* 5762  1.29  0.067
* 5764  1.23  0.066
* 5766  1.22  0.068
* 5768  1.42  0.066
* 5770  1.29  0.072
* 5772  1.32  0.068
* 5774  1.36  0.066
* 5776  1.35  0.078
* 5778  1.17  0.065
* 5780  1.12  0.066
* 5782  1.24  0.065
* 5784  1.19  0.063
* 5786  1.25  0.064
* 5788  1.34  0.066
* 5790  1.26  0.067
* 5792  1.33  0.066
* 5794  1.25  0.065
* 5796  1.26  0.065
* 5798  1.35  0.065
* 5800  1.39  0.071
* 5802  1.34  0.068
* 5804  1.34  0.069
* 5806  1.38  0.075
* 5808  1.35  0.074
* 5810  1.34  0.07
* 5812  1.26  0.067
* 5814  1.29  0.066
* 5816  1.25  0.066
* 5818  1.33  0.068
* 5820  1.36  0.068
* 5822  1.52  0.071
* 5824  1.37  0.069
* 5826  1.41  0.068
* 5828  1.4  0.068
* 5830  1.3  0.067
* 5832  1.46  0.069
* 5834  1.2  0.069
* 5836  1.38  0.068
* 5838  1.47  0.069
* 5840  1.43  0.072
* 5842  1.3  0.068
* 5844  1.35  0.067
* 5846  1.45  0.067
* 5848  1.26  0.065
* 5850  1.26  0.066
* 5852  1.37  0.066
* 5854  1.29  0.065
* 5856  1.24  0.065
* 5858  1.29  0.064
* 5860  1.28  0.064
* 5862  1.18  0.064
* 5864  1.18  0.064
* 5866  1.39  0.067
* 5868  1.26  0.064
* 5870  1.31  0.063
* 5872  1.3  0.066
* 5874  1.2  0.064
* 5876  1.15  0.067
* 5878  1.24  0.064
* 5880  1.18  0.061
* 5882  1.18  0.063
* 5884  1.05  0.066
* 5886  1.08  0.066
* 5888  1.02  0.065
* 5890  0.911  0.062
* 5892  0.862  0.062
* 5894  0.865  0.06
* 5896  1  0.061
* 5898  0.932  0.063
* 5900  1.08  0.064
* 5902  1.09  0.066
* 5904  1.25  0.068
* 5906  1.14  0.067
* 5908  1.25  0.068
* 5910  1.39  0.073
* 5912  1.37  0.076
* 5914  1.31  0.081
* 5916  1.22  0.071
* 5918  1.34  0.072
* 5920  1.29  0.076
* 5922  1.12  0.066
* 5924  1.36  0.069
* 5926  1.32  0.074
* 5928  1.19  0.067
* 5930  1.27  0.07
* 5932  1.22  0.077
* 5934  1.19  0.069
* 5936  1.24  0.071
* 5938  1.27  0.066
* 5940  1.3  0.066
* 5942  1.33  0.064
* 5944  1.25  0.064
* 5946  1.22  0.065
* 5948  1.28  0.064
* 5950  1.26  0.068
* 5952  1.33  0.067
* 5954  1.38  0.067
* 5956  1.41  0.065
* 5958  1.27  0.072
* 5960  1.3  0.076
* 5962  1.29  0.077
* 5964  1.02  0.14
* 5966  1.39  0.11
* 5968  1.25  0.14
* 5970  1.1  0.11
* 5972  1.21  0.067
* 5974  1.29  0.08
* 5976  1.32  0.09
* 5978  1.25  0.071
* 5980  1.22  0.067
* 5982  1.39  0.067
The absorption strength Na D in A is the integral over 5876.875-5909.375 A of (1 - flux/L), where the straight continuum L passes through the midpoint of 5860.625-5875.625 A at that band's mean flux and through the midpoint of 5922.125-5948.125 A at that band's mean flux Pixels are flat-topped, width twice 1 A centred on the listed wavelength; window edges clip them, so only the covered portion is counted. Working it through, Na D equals 4.7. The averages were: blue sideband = 1.26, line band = 1.07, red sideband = 1.26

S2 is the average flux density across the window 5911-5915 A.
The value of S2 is 1.34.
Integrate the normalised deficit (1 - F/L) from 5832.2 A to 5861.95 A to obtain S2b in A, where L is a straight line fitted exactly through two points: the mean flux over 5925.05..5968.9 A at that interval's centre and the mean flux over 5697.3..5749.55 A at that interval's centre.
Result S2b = -0.9 A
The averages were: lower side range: 1.3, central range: 1.33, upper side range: 1.27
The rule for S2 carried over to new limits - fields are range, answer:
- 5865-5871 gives 1.32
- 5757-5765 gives 1.28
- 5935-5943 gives 1.28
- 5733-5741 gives 1.33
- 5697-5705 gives 1.23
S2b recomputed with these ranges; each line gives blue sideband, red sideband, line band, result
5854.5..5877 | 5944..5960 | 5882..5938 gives 5.1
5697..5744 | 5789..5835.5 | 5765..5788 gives 0.9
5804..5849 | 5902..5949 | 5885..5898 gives 3.4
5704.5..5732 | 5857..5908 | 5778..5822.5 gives -3.1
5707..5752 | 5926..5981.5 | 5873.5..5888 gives 1.6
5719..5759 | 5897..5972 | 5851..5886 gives 1.1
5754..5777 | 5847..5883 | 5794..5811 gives -0.8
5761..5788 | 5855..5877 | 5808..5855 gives -3.4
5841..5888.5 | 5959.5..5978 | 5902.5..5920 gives -0.5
